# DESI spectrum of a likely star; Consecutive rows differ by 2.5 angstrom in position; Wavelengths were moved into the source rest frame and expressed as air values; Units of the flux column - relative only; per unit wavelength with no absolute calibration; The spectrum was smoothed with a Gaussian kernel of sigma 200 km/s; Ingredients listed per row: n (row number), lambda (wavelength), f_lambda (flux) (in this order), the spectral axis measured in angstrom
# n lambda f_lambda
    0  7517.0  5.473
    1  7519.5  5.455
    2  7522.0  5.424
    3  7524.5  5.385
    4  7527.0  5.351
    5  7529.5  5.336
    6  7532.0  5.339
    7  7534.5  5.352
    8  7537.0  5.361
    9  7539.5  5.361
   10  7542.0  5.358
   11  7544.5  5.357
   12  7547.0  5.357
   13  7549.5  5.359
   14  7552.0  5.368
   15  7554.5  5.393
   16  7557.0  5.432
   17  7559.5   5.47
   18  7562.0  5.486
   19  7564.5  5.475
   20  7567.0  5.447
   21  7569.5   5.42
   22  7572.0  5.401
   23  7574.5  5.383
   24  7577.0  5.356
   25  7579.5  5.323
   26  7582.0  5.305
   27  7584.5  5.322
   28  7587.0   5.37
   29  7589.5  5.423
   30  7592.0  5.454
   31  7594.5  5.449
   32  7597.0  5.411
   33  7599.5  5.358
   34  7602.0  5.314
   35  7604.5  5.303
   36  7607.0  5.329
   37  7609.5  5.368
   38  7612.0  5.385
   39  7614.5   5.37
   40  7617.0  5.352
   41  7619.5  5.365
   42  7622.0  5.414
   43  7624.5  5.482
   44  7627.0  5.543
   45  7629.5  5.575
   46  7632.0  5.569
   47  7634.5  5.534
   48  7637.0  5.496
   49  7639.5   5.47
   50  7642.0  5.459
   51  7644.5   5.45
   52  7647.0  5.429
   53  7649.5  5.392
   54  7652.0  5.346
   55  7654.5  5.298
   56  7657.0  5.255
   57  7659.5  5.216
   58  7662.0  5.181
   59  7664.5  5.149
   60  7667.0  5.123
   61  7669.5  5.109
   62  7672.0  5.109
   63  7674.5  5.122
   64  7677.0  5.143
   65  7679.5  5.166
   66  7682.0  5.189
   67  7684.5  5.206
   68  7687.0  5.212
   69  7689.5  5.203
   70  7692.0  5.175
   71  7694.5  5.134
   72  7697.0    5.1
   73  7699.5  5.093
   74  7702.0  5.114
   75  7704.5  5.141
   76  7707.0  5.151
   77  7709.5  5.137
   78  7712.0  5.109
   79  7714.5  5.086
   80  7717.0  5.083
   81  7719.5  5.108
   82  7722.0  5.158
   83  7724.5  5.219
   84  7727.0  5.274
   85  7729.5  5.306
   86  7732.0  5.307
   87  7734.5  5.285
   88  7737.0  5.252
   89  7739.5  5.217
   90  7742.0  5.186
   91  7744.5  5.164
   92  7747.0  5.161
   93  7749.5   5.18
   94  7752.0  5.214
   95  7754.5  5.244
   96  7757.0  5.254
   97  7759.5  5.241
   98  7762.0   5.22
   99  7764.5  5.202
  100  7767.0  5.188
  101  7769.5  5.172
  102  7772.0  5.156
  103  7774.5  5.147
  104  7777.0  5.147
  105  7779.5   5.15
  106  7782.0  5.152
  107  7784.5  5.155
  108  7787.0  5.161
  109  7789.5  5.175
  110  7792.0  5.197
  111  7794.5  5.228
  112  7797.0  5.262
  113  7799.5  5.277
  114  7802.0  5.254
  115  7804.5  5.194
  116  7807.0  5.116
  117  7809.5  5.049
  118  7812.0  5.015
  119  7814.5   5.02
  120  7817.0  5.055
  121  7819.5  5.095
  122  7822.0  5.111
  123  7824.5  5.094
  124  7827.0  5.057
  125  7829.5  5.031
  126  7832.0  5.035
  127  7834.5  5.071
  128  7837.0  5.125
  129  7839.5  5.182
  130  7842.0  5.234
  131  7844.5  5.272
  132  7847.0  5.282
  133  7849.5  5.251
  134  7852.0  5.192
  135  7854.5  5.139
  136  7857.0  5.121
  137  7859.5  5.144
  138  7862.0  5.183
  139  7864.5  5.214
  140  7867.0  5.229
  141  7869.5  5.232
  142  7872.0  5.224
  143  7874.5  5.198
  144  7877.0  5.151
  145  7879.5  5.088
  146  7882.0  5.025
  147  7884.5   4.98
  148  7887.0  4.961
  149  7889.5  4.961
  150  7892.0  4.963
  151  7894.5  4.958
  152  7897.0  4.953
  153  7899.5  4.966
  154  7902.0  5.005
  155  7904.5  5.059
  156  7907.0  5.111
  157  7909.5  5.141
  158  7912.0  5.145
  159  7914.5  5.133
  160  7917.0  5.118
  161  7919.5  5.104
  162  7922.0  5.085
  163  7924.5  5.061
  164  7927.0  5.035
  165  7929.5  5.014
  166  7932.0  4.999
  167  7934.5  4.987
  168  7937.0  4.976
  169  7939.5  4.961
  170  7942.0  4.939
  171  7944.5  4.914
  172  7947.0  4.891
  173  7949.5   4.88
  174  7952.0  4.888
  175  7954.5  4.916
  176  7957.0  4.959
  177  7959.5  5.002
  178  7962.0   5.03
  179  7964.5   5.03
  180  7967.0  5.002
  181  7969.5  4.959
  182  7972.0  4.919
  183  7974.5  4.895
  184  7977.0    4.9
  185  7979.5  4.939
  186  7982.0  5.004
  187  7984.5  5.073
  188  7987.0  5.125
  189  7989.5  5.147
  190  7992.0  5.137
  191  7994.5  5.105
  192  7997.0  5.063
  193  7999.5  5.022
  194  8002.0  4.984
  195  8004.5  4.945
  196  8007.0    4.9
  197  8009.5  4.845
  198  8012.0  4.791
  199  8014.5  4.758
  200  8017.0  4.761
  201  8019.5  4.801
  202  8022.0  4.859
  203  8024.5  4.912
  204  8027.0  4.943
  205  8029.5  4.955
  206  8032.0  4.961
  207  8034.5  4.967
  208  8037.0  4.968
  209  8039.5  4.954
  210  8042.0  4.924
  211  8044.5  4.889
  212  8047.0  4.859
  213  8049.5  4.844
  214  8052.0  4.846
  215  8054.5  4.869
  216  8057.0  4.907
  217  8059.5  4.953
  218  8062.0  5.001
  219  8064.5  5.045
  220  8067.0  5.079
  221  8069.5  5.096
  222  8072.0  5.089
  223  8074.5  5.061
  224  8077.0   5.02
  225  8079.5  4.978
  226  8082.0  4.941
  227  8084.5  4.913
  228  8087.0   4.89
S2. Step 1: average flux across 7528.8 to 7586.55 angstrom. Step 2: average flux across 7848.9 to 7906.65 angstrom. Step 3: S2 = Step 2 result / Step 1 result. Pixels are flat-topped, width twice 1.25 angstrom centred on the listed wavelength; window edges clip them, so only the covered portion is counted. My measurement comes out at 0.95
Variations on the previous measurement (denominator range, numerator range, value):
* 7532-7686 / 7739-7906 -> 0.96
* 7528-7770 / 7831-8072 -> 0.95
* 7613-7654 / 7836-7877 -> 0.95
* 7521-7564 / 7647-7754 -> 0.96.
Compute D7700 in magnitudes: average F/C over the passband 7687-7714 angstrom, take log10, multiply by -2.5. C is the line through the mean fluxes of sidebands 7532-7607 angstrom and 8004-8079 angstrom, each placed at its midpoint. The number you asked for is 0.02 mag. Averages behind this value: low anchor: 5.38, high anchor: 4.93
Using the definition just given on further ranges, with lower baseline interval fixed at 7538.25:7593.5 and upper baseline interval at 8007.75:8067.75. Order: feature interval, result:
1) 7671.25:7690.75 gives 0.02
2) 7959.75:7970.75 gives -0.01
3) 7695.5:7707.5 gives 0.03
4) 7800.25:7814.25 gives 0.00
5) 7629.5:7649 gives -0.03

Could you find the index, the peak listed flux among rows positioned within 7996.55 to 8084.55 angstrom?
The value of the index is 5.096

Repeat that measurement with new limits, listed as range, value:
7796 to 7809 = 5.277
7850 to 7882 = 5.232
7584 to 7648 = 5.575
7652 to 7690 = 5.346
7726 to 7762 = 5.307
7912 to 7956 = 5.145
